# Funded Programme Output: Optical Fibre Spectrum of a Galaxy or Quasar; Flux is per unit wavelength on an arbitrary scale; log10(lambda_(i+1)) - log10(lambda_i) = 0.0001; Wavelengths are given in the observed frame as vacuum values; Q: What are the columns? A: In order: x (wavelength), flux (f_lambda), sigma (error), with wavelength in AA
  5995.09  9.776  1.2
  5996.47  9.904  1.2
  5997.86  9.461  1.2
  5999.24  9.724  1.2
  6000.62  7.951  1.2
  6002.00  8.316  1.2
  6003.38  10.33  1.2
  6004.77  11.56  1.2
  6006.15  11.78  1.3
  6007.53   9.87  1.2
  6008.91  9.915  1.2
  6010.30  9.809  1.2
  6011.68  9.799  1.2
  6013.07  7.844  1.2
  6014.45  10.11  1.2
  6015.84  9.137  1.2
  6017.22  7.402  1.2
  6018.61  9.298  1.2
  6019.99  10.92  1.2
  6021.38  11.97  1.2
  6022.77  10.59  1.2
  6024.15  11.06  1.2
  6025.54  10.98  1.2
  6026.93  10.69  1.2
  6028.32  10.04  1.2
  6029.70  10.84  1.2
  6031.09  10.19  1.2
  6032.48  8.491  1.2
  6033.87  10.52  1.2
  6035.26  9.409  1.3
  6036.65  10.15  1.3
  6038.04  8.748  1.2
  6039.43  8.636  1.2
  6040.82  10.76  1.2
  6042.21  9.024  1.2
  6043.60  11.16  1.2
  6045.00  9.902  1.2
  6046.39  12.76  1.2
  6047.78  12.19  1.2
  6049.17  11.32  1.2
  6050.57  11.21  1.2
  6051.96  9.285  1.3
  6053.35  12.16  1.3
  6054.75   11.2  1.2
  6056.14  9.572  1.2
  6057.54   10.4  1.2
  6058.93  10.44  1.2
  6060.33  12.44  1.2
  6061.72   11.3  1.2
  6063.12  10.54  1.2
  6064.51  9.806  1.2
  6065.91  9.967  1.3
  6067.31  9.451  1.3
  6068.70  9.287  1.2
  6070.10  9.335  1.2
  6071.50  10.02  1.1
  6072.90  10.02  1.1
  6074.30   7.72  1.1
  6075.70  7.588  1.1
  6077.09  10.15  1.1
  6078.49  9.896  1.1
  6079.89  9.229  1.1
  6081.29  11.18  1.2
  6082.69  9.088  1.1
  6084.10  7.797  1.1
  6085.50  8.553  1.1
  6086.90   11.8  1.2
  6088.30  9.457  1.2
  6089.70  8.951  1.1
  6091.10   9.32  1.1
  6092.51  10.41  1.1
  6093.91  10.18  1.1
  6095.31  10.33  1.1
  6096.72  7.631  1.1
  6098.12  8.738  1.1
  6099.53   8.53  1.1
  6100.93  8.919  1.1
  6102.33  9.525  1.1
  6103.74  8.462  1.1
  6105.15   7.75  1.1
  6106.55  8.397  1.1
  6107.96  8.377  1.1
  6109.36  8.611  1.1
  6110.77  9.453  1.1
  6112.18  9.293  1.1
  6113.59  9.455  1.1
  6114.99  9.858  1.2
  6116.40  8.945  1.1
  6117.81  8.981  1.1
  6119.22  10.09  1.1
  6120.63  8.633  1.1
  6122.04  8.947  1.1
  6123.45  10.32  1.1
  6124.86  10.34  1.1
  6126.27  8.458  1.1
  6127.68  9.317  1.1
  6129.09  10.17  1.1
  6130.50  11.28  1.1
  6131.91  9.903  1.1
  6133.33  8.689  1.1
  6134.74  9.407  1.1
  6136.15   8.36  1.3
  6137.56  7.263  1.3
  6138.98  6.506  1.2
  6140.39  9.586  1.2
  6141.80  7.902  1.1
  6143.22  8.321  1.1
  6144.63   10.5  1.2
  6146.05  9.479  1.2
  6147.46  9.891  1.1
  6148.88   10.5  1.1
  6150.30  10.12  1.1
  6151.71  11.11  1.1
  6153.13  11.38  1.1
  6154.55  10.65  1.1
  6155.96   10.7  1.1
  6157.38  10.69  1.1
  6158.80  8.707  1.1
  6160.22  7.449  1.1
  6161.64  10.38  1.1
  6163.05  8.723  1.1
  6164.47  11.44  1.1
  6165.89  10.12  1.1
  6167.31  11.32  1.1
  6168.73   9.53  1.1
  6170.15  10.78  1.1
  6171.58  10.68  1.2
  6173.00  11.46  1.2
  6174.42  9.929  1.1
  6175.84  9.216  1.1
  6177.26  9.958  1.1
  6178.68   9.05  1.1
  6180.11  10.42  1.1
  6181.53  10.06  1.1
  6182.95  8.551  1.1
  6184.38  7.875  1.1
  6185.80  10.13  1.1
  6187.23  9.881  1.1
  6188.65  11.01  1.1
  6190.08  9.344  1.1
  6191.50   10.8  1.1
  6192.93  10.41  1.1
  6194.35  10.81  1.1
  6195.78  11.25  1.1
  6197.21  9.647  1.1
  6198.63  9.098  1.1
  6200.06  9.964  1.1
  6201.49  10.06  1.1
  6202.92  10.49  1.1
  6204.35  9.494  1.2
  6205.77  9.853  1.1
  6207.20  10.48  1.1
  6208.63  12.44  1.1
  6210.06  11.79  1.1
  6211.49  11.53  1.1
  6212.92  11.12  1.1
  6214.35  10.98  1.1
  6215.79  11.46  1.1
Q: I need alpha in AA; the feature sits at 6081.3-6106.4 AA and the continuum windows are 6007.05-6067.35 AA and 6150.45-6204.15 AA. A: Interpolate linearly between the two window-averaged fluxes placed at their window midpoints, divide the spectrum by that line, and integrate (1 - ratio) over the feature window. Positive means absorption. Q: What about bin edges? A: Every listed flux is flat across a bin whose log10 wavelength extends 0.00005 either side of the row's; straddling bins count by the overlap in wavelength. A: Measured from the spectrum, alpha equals 2.5 AA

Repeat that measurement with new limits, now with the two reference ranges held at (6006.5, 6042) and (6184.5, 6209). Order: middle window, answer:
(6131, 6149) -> 2.12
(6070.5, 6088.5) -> 1.04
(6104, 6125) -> 1.98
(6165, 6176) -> -0.31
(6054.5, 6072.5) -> -0.53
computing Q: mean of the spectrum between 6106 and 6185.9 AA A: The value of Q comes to 9.57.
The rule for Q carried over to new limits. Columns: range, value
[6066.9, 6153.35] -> 9.3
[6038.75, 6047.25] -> 10.4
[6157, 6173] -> 10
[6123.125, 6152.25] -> 9.38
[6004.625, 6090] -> 10.1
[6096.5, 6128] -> 9.02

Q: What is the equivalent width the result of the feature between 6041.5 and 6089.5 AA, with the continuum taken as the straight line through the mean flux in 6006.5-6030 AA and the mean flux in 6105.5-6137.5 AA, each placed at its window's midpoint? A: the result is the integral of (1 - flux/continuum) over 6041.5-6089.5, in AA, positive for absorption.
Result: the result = -2.2 AA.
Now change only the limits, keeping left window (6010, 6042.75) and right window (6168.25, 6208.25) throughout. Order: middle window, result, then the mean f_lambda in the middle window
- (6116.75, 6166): 2.2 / 9.54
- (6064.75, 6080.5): 0.9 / 9.35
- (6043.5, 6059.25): -1.7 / 11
